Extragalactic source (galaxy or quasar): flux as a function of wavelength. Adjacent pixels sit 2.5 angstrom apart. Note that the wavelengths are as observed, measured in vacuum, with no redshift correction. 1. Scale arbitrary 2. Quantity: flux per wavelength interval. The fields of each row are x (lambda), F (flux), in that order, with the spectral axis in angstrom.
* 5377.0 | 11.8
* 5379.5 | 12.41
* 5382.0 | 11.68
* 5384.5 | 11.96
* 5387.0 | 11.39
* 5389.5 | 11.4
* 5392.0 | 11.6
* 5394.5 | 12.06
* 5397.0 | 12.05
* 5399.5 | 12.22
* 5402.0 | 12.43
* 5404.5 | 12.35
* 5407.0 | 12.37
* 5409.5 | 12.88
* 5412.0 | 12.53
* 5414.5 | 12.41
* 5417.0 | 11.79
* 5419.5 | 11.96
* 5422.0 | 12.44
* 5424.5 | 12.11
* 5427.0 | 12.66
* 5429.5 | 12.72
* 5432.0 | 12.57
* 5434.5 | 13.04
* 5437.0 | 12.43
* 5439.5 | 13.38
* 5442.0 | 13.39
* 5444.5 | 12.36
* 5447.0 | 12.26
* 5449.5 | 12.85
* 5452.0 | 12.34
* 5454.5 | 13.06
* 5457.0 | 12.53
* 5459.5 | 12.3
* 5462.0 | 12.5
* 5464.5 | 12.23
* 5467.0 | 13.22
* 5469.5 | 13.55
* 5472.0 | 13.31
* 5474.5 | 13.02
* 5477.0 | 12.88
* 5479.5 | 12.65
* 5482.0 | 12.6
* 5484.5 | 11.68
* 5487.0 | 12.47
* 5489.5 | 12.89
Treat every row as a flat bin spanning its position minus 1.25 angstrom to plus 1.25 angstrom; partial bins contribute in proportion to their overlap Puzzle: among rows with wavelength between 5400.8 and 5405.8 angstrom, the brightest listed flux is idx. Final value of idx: 12.43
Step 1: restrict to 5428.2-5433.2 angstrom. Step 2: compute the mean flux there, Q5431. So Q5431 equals 12.6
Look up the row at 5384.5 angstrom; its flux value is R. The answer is 11.96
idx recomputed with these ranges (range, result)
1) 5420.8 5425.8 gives 12.44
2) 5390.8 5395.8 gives 12.06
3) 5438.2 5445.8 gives 13.39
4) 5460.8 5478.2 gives 13.55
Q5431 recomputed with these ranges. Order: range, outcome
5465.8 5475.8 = 13.3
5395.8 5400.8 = 12.1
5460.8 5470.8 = 12.9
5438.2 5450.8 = 12.8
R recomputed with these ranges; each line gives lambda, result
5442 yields 13.39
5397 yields 12.05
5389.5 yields 11.4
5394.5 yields 12.06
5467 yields 13.22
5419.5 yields 11.96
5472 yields 13.31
